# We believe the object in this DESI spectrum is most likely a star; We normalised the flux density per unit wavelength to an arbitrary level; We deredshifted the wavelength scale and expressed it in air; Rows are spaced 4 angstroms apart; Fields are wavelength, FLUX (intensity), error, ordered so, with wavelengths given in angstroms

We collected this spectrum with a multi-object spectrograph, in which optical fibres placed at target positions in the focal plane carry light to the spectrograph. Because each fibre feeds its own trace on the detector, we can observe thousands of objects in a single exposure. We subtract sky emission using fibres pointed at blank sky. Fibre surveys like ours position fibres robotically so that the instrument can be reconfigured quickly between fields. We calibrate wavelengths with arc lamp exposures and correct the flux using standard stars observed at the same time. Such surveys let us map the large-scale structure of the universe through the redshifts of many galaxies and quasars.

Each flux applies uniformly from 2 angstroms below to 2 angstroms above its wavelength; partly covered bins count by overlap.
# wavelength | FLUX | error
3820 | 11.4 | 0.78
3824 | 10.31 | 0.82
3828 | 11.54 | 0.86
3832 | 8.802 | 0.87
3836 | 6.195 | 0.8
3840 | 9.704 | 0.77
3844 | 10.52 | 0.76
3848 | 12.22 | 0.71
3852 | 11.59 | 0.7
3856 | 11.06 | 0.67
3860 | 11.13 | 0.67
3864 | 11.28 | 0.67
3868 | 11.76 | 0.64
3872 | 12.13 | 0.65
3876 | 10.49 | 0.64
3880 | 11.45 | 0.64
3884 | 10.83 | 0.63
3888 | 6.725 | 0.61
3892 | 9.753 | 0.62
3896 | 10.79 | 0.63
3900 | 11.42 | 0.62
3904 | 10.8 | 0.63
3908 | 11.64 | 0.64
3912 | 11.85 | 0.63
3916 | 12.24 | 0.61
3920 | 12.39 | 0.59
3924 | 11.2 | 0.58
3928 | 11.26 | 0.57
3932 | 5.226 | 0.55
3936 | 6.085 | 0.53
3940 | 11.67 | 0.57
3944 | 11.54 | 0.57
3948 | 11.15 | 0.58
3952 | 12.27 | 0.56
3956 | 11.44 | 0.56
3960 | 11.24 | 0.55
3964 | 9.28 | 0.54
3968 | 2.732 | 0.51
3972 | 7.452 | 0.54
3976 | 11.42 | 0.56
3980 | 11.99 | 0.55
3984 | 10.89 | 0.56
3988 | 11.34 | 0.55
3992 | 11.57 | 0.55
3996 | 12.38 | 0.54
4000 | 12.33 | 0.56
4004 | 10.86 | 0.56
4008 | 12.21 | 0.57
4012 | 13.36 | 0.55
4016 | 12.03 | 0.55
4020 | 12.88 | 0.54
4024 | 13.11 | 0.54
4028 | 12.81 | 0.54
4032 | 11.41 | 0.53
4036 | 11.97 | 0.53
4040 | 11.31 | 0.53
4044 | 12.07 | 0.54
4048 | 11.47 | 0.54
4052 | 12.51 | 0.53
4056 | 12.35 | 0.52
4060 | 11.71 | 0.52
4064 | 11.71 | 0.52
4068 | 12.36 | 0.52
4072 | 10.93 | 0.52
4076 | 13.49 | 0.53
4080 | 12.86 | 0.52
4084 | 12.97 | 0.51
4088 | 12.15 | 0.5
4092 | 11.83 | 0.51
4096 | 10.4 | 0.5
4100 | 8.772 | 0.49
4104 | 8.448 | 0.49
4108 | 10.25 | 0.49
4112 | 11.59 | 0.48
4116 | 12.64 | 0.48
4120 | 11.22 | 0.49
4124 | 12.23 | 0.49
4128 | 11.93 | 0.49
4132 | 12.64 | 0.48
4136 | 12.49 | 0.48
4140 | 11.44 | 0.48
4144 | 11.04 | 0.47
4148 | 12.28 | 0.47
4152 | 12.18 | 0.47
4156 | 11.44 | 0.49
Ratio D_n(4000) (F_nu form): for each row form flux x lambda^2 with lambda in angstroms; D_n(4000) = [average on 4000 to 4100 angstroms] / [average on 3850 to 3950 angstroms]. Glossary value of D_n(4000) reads 1.22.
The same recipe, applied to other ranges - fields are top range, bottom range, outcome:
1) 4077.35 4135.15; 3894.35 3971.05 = 1.22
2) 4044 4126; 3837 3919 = 1.18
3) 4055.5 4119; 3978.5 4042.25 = 0.99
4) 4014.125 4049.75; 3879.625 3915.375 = 1.22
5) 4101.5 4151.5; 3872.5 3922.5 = 1.18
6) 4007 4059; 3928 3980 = 1.35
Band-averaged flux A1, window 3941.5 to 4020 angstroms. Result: 11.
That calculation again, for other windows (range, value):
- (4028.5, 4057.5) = 11.9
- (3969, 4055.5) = 11.7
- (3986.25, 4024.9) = 12.2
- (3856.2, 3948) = 10.6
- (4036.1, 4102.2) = 11.8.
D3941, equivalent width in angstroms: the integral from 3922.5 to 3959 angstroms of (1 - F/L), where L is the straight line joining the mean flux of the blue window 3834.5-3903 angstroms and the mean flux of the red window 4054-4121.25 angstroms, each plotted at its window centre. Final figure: 2.2 angstroms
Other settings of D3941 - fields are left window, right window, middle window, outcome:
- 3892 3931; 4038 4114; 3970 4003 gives 0.65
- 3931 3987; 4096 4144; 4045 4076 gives -3.87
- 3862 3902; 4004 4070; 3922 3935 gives 2.48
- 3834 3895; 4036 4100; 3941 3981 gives 3.93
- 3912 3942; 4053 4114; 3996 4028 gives -4.60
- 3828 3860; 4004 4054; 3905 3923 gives -1.59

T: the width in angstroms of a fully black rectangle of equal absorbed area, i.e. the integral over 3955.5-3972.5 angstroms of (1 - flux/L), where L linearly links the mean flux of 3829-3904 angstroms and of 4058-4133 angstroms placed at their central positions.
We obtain 4.2 angstroms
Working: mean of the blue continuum 10.5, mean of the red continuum 11.6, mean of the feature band 8.25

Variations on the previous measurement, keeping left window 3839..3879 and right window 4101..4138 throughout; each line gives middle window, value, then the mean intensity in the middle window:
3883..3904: 2.4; 9.94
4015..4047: -2.3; 12.2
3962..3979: 5.0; 7.97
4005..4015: -1.0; 12.5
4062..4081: -1.4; 12.2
